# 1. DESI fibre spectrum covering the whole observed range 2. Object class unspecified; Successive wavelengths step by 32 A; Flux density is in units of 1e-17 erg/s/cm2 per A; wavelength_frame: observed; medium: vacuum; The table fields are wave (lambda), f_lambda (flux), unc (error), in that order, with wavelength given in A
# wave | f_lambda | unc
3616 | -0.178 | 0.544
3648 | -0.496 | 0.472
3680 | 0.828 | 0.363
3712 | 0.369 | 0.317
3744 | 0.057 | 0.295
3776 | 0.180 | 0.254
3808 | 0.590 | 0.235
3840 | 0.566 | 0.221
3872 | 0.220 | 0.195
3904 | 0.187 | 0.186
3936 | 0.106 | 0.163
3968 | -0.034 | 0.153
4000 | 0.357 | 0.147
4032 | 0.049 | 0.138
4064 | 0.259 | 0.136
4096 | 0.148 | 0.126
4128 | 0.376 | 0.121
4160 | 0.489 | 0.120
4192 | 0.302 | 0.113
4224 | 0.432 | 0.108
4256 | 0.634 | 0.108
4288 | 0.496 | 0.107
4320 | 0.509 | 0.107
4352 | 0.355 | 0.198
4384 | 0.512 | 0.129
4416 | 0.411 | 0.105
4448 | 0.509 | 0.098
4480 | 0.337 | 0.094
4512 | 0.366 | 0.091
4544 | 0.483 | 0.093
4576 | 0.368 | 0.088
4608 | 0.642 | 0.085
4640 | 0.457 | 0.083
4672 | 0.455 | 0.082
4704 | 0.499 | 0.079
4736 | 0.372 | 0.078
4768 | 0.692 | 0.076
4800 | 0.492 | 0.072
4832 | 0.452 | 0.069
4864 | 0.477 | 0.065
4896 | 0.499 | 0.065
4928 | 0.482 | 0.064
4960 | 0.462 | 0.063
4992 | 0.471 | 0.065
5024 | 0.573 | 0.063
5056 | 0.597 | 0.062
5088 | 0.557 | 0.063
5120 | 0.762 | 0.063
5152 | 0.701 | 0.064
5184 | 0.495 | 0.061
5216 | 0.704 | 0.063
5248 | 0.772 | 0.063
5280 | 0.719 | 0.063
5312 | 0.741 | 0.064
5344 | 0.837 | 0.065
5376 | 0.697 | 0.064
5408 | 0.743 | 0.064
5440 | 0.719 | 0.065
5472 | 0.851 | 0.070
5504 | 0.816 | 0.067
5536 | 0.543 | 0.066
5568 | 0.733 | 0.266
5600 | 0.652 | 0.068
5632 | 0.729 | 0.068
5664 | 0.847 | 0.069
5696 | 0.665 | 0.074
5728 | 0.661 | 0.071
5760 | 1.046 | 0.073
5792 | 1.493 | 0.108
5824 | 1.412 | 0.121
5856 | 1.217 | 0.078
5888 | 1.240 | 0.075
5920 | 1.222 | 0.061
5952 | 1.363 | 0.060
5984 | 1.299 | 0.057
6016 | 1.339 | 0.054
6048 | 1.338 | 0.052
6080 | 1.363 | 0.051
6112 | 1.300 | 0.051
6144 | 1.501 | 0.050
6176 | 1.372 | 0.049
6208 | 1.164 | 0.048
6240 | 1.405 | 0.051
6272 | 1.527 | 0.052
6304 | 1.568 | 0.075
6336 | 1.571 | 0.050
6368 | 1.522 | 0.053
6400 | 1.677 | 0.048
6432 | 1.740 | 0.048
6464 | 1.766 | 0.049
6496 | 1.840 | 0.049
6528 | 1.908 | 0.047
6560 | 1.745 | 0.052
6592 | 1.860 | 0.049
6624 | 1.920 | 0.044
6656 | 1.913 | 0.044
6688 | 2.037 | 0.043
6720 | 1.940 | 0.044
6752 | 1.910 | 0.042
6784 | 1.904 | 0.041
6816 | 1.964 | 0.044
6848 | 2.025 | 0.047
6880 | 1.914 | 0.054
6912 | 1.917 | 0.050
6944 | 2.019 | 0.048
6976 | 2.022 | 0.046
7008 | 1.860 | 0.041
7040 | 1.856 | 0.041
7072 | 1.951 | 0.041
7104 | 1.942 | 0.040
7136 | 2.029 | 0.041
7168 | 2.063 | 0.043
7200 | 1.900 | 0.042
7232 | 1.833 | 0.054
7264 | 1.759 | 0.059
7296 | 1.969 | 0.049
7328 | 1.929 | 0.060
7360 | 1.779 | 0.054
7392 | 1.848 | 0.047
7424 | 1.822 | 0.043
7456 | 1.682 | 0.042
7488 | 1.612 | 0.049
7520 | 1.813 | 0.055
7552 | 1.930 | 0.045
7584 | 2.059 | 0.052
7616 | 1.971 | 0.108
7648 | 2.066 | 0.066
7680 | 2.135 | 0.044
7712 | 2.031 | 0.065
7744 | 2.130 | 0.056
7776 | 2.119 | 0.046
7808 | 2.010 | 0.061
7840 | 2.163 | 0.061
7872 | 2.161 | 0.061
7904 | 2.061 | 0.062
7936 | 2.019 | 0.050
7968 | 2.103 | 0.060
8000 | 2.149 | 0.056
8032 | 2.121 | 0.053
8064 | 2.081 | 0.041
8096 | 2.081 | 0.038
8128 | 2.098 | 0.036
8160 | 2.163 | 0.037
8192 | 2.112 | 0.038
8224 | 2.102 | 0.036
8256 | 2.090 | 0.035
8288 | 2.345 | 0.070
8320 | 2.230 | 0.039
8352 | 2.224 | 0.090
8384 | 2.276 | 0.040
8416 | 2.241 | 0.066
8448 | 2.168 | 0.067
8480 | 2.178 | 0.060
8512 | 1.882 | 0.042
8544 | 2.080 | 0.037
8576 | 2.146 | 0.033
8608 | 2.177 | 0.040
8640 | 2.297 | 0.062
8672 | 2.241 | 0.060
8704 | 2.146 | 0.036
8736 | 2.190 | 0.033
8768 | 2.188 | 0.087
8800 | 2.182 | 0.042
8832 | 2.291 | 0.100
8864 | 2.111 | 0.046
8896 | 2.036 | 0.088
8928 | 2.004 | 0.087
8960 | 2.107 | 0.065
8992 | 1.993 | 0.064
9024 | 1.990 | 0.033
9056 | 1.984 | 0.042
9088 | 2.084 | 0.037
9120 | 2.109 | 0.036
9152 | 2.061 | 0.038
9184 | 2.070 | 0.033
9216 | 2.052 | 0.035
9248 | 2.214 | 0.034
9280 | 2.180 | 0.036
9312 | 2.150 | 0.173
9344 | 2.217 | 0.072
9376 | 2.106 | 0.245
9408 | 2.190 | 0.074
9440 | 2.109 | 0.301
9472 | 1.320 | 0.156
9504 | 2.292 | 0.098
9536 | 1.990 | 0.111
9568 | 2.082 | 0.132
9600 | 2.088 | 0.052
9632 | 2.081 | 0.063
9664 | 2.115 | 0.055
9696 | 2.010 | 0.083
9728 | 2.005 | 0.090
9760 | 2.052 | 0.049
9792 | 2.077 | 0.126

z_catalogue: 0.444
